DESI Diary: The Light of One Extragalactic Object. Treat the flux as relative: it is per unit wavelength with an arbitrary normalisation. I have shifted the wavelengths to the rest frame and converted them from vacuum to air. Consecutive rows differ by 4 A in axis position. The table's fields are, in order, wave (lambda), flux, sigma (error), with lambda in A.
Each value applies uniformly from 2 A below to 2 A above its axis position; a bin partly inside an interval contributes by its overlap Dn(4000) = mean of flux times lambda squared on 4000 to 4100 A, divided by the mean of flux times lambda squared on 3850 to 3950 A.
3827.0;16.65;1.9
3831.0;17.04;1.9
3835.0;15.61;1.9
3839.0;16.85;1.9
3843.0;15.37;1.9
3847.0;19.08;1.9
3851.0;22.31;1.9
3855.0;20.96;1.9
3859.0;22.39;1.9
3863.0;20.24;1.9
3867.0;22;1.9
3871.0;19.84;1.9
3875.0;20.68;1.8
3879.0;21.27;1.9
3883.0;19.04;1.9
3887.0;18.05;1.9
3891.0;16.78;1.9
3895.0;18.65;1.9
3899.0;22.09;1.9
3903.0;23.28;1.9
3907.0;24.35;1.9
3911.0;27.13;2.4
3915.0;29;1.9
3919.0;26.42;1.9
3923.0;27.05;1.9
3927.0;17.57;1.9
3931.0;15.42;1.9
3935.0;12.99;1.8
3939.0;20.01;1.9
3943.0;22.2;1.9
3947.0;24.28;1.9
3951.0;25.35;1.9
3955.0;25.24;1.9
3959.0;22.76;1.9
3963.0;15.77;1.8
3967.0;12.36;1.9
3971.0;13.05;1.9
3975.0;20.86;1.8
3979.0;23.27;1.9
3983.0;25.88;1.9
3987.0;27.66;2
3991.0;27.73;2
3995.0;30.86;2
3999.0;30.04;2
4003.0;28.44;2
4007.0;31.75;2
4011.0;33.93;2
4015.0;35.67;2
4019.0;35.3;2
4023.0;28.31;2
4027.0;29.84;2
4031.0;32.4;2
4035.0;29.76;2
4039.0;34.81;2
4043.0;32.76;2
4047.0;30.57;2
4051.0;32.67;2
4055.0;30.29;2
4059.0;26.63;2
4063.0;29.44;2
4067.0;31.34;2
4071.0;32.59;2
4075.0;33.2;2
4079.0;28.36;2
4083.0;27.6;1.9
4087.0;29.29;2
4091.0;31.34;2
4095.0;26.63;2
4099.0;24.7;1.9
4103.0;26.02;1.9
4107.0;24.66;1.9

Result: 1.5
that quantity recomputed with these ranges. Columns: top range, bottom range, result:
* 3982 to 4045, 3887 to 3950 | 1.50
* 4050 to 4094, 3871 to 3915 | 1.54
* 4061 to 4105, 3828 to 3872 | 1.71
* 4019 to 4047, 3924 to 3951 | 1.69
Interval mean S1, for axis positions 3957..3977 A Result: 17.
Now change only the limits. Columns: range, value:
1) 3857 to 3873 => 21.1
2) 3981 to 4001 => 28.4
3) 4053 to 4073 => 30.1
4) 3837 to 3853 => 18.4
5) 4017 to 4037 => 31.1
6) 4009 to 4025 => 33.3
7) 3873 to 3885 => 20.3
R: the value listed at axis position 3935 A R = 12.99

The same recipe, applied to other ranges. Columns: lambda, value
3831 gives 17.04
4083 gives 27.6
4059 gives 26.63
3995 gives 30.86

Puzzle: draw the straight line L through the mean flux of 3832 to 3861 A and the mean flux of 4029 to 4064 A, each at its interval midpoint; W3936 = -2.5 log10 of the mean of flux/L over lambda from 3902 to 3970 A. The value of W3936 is 0.12 mag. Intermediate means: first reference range 18.9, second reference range 31.1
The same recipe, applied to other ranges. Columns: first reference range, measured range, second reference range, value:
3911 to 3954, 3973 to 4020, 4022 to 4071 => -0.074 mag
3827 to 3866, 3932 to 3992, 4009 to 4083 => 0.235 mag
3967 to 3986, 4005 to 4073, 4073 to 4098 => -0.246 mag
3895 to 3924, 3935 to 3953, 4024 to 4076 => 0.214 mag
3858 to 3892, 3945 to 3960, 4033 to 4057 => 0.039 mag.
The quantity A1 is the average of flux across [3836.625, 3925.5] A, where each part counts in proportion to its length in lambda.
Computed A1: 21.4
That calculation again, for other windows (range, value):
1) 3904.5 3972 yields 21.4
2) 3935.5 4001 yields 22.7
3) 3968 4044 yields 28.8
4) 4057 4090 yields 29.9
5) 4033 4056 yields 31.9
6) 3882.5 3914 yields 21.5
